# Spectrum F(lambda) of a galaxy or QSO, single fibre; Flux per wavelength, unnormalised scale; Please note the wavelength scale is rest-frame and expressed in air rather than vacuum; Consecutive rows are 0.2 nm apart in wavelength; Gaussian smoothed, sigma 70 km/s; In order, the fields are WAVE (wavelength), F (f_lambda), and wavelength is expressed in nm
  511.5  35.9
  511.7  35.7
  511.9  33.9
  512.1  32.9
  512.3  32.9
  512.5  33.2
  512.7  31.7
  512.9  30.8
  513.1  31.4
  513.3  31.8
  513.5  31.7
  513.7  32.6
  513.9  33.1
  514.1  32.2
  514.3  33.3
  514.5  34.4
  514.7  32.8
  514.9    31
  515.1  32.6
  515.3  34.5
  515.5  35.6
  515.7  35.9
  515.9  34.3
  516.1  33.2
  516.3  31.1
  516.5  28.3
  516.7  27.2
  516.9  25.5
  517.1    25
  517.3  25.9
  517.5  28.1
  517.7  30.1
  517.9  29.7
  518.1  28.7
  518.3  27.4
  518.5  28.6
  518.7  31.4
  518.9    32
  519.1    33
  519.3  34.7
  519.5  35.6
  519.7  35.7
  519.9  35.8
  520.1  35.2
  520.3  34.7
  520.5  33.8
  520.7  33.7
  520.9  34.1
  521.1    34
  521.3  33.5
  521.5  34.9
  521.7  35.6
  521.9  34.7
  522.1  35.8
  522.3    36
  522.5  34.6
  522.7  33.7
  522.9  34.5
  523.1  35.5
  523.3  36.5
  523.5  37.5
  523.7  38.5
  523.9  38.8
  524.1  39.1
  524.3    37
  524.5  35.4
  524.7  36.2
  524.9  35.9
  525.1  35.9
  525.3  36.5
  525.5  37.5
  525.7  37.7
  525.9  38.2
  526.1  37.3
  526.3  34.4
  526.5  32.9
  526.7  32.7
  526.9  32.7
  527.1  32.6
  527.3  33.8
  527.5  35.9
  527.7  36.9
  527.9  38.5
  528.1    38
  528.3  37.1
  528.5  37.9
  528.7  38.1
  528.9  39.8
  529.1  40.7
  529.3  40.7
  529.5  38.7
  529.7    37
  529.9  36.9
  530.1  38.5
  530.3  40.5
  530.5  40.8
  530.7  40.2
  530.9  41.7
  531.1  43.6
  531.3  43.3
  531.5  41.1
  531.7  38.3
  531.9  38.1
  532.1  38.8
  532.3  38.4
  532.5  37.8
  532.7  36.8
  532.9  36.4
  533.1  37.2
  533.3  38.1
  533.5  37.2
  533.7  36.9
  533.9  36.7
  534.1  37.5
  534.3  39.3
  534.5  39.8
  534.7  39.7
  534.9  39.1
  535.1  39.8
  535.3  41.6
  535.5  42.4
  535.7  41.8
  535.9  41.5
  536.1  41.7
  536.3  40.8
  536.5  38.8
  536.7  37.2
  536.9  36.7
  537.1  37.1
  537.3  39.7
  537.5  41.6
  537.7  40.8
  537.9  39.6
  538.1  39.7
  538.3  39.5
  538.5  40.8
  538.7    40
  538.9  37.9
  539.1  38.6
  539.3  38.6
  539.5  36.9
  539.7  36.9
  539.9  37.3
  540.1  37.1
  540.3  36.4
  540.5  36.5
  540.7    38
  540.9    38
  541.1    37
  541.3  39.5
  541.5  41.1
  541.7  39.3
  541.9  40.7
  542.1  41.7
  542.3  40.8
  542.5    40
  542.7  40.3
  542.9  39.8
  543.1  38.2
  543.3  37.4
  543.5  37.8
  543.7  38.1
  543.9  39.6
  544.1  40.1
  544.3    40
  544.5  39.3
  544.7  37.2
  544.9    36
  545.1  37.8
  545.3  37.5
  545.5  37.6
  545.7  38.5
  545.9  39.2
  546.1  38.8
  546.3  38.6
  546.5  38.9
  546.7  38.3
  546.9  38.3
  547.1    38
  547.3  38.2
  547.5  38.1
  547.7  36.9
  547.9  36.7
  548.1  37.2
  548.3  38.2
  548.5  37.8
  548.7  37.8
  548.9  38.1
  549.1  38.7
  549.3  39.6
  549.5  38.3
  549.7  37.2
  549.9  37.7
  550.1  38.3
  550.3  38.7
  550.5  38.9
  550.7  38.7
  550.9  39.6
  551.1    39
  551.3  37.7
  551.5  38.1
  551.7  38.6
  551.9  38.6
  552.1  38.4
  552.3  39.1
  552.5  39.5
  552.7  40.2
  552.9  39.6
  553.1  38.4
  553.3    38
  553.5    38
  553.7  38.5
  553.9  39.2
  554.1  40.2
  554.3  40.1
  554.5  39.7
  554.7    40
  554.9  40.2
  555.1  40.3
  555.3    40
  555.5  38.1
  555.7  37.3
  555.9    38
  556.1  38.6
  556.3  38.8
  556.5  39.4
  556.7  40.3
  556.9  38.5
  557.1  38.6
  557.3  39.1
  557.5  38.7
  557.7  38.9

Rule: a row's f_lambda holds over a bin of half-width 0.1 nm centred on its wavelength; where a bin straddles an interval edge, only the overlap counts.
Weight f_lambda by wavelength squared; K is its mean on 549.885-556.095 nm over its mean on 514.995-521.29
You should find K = 1.4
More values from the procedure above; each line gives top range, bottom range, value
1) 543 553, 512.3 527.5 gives 1.27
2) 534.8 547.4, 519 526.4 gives 1.17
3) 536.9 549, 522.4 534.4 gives 1.09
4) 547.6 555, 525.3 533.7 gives 1.11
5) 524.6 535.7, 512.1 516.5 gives 1.23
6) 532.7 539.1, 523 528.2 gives 1.13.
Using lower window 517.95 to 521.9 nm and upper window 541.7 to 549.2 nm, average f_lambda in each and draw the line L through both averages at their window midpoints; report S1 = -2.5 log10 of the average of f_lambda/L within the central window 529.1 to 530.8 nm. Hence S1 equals -0.114 mag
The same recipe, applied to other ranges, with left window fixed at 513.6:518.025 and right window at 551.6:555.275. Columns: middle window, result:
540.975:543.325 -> -0.081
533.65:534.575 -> -0.087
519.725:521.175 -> -0.077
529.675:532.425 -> -0.158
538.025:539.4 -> -0.092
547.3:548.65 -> 0.016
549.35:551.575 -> 0.006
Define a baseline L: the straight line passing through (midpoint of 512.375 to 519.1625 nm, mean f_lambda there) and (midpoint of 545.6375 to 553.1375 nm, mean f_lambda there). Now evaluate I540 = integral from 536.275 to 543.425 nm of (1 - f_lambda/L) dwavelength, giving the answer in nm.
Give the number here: -0.50 nm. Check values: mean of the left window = 31.1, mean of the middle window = 38.9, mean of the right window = 38.4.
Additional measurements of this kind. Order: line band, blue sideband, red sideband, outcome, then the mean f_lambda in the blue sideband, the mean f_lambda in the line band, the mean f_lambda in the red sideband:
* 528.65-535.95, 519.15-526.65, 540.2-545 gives -0.415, 35.7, 39.3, 38.9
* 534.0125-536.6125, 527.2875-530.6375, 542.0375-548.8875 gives -0.128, 38.4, 40.3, 38.5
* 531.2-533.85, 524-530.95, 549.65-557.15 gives -0.054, 37.2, 38.3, 38.9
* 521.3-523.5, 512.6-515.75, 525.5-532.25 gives 0.030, 32.8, 35.2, 38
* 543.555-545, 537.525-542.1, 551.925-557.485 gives 0.010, 38.8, 38.6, 39.1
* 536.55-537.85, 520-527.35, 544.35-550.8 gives -0.067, 35.5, 38.9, 38.1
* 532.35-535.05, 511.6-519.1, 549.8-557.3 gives -0.224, 31.4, 37.9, 38.9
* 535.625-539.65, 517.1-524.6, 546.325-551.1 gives -0.329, 33.8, 39.4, 38.2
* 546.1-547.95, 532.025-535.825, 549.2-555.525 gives 0.039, 38.7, 38.1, 39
